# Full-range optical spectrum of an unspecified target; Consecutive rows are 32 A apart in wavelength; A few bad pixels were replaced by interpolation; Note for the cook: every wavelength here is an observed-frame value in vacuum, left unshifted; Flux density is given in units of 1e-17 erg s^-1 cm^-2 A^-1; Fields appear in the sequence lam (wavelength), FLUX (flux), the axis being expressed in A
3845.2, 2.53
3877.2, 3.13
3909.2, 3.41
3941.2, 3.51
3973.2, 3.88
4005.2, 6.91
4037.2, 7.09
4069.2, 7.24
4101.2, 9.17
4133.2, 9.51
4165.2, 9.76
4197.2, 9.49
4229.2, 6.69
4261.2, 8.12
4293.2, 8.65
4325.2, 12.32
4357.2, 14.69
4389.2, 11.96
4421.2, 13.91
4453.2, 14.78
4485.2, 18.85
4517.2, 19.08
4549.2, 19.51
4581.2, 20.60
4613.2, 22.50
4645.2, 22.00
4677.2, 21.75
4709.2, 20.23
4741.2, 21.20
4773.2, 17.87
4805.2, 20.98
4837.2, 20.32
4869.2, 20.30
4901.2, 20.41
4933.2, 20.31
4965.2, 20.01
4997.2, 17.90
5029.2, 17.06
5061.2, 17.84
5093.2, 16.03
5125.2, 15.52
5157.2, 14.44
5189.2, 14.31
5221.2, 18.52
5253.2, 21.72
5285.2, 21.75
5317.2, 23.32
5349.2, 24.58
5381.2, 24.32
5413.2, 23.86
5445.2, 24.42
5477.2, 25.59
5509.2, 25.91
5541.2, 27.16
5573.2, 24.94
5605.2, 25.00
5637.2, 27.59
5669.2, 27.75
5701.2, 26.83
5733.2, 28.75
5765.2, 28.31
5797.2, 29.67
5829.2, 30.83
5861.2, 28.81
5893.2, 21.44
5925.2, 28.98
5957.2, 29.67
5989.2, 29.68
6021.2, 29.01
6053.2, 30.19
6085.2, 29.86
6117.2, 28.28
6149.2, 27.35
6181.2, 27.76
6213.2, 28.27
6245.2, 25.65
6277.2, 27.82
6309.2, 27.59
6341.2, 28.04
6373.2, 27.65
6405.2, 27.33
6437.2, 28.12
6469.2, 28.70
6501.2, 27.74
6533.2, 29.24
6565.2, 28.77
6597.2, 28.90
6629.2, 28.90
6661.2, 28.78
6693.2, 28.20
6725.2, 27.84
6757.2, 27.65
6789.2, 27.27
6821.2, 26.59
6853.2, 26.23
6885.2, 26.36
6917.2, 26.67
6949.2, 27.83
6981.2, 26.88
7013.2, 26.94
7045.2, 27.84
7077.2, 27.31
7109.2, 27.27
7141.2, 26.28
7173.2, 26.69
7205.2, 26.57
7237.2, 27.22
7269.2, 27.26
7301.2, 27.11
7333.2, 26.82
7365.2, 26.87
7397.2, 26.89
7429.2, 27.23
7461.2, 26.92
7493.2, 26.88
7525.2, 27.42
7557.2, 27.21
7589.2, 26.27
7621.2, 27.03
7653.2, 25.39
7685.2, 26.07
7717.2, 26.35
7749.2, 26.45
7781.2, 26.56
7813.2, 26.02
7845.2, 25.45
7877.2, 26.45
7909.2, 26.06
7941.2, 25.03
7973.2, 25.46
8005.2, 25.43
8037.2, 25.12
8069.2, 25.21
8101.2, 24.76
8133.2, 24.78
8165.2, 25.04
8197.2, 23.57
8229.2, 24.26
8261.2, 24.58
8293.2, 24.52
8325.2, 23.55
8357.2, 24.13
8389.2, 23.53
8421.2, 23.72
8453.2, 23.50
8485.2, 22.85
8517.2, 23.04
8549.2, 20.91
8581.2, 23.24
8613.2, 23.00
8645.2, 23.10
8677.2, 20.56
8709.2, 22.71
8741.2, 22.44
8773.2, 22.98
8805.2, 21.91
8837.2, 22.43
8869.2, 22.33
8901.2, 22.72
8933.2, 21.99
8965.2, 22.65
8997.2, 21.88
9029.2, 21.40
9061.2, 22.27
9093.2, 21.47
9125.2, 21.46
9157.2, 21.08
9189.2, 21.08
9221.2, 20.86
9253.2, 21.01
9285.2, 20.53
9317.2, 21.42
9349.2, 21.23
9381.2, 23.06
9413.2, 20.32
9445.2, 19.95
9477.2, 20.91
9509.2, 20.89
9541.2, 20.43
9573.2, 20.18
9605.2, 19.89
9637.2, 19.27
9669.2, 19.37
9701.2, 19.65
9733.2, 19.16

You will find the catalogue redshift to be 0.000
